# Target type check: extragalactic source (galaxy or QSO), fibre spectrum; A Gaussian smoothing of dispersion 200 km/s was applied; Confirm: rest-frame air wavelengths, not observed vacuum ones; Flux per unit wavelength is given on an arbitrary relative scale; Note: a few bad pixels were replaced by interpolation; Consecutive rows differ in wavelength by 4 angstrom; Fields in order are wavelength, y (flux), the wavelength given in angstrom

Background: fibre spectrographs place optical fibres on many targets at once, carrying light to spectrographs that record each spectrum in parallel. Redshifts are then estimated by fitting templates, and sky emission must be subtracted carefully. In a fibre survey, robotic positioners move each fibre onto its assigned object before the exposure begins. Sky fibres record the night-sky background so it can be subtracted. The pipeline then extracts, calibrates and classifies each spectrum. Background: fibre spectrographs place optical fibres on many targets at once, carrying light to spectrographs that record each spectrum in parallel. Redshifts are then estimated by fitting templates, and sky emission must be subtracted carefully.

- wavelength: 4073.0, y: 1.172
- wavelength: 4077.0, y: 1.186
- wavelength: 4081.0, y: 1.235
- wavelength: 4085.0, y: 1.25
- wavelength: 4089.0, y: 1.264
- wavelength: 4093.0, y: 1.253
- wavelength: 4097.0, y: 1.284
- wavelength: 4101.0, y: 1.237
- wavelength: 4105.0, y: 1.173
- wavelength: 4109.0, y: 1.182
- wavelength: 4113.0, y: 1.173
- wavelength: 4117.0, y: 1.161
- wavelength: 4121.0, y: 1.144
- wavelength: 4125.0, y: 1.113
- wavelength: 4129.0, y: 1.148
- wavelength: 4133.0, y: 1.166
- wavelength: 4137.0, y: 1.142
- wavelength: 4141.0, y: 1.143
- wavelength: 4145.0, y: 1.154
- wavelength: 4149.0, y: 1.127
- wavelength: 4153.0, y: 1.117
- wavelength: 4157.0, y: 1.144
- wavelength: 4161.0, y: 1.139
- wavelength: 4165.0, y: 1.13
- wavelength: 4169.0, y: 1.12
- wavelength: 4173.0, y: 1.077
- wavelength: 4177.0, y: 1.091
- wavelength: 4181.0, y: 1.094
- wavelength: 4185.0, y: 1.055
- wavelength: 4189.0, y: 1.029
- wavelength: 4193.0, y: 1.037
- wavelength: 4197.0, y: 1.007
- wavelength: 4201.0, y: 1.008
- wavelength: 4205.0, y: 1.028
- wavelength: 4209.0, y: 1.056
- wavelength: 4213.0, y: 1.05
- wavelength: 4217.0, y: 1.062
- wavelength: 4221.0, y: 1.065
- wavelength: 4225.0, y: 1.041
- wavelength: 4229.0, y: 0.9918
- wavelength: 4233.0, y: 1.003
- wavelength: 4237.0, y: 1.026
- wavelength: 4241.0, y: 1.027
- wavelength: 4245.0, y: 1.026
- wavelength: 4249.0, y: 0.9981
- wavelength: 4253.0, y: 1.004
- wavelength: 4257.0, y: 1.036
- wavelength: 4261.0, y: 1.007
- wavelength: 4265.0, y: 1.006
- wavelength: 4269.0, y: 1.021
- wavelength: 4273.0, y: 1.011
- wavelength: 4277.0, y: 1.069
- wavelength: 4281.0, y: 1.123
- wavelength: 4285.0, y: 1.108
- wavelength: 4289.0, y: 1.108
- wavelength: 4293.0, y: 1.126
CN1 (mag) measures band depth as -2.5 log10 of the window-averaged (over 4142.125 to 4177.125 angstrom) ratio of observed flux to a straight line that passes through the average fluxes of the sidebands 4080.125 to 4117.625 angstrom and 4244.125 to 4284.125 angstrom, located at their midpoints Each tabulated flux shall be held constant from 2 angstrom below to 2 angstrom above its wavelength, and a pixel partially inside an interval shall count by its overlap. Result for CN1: 0.027 mag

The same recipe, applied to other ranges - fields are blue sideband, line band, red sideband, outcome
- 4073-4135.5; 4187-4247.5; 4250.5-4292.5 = 0.070 mag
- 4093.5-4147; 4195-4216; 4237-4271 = 0.043 mag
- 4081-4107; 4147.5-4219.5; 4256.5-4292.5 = 0.074 mag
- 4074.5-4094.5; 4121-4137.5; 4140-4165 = 0.026 mag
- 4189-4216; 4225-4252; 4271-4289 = 0.043 mag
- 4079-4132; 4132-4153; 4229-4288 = 0.016 mag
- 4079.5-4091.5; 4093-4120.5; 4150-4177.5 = 0.011 mag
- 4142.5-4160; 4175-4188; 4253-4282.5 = 0.033 mag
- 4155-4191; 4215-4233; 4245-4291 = 0.034 mag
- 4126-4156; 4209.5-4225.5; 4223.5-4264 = -0.009 mag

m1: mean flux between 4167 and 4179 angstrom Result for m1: 1.1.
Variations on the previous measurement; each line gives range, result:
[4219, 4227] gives 1.05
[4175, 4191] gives 1.07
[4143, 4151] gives 1.14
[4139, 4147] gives 1.15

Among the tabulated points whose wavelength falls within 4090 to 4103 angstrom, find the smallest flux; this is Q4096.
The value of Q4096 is 1.237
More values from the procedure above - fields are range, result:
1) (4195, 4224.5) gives 1.007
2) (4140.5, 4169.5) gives 1.117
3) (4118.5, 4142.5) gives 1.113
